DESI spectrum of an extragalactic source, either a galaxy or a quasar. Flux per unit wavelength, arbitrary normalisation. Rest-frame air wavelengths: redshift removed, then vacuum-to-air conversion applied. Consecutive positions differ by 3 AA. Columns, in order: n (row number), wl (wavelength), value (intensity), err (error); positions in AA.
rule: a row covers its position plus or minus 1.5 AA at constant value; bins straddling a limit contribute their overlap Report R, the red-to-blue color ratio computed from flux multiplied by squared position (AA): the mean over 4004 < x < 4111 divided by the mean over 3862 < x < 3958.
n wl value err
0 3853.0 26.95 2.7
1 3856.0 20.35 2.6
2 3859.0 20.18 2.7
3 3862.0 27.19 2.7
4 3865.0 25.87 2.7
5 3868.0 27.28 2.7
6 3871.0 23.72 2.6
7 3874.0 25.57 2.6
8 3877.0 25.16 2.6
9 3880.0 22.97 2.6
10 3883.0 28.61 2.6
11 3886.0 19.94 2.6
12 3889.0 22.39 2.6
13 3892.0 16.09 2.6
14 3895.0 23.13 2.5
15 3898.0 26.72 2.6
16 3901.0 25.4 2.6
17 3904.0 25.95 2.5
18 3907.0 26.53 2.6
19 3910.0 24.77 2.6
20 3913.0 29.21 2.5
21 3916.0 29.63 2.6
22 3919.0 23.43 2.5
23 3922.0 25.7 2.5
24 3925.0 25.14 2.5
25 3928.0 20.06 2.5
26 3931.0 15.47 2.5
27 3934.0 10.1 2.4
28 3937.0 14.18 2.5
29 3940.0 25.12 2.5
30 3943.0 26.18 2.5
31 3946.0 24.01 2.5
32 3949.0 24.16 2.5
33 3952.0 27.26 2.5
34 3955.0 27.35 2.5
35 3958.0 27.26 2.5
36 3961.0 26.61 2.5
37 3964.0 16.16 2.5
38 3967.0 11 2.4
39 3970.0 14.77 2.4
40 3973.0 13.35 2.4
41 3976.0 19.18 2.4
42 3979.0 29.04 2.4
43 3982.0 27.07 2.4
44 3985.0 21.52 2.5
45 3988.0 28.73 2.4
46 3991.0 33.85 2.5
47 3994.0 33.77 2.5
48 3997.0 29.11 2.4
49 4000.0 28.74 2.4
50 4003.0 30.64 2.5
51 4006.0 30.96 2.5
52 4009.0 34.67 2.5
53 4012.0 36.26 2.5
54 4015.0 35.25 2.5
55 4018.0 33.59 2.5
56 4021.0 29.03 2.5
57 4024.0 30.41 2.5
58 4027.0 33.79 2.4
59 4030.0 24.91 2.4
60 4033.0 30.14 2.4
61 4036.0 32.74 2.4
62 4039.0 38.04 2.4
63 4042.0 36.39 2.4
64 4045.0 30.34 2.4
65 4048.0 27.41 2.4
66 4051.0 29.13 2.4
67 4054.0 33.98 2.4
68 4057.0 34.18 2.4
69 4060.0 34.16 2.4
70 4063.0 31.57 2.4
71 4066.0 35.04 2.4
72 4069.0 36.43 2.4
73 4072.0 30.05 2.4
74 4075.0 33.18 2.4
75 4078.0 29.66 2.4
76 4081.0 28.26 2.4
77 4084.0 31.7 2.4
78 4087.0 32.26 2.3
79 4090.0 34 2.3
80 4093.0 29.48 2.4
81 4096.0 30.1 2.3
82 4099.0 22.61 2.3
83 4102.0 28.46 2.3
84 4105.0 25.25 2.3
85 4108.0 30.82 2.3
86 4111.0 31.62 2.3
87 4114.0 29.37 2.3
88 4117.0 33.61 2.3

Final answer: 1.4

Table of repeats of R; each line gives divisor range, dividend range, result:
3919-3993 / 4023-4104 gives 1.48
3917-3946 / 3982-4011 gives 1.49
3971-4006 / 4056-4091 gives 1.26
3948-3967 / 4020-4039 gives 1.35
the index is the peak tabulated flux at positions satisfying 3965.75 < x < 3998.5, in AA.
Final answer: 33.85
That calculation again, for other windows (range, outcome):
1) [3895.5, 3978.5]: 29.63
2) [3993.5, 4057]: 38.04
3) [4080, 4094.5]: 34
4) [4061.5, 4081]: 36.43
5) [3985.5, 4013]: 36.26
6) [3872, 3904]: 28.61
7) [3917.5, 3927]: 25.7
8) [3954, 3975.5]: 27.35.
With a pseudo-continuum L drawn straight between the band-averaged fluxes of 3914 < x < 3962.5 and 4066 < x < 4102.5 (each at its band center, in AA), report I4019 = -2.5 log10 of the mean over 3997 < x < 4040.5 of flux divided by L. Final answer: -0.17 mag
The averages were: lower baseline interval 23.3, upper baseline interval 30.8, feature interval 32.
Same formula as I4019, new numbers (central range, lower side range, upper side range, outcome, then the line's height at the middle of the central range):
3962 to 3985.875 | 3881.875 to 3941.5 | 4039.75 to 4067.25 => 0.38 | 27.1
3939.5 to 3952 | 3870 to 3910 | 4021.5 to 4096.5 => 0.06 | 26.6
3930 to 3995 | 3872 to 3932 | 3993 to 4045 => 0.25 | 28.3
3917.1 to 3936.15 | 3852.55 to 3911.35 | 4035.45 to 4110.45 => 0.28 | 25.9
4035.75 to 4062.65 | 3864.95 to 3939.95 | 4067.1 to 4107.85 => -0.15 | 28.8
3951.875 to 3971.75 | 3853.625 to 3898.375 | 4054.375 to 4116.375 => 0.26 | 26.7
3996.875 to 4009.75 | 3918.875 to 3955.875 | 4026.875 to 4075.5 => -0.10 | 28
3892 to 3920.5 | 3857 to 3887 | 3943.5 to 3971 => -0.08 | 23.7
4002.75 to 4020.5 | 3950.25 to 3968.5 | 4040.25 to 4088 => -0.22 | 27.4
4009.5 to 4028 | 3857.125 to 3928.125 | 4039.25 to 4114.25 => -0.14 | 29.1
